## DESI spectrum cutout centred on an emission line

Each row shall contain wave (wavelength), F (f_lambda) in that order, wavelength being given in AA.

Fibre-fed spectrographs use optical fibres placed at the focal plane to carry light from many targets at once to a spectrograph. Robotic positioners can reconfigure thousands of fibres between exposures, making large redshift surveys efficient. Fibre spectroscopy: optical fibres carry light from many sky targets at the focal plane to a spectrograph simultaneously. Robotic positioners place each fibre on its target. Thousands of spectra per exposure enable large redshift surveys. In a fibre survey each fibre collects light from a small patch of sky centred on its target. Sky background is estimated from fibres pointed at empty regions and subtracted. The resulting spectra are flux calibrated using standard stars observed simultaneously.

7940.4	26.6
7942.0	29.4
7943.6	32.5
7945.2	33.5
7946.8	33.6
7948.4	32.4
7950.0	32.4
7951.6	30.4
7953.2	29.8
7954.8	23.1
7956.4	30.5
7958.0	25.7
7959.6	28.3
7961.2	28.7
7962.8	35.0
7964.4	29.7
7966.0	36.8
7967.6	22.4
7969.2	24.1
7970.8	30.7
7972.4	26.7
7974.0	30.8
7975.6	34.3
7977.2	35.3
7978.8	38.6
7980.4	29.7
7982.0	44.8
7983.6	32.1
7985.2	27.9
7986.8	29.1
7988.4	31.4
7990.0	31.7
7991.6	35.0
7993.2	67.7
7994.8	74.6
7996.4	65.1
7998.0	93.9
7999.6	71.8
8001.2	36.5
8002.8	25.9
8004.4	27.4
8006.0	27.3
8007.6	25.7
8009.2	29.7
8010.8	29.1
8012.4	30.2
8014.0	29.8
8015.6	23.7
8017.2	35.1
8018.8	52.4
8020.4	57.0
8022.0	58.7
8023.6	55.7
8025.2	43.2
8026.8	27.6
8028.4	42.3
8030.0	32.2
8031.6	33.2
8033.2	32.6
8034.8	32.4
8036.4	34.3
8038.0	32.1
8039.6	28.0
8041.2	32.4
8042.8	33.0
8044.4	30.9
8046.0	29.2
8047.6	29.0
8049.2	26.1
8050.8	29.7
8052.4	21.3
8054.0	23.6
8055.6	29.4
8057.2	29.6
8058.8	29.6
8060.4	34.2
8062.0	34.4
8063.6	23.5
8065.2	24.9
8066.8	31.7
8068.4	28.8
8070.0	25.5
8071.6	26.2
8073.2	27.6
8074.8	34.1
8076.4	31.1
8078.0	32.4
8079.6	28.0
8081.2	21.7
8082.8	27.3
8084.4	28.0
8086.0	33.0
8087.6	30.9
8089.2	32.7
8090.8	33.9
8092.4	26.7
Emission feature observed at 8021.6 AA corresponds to [N II] 6583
